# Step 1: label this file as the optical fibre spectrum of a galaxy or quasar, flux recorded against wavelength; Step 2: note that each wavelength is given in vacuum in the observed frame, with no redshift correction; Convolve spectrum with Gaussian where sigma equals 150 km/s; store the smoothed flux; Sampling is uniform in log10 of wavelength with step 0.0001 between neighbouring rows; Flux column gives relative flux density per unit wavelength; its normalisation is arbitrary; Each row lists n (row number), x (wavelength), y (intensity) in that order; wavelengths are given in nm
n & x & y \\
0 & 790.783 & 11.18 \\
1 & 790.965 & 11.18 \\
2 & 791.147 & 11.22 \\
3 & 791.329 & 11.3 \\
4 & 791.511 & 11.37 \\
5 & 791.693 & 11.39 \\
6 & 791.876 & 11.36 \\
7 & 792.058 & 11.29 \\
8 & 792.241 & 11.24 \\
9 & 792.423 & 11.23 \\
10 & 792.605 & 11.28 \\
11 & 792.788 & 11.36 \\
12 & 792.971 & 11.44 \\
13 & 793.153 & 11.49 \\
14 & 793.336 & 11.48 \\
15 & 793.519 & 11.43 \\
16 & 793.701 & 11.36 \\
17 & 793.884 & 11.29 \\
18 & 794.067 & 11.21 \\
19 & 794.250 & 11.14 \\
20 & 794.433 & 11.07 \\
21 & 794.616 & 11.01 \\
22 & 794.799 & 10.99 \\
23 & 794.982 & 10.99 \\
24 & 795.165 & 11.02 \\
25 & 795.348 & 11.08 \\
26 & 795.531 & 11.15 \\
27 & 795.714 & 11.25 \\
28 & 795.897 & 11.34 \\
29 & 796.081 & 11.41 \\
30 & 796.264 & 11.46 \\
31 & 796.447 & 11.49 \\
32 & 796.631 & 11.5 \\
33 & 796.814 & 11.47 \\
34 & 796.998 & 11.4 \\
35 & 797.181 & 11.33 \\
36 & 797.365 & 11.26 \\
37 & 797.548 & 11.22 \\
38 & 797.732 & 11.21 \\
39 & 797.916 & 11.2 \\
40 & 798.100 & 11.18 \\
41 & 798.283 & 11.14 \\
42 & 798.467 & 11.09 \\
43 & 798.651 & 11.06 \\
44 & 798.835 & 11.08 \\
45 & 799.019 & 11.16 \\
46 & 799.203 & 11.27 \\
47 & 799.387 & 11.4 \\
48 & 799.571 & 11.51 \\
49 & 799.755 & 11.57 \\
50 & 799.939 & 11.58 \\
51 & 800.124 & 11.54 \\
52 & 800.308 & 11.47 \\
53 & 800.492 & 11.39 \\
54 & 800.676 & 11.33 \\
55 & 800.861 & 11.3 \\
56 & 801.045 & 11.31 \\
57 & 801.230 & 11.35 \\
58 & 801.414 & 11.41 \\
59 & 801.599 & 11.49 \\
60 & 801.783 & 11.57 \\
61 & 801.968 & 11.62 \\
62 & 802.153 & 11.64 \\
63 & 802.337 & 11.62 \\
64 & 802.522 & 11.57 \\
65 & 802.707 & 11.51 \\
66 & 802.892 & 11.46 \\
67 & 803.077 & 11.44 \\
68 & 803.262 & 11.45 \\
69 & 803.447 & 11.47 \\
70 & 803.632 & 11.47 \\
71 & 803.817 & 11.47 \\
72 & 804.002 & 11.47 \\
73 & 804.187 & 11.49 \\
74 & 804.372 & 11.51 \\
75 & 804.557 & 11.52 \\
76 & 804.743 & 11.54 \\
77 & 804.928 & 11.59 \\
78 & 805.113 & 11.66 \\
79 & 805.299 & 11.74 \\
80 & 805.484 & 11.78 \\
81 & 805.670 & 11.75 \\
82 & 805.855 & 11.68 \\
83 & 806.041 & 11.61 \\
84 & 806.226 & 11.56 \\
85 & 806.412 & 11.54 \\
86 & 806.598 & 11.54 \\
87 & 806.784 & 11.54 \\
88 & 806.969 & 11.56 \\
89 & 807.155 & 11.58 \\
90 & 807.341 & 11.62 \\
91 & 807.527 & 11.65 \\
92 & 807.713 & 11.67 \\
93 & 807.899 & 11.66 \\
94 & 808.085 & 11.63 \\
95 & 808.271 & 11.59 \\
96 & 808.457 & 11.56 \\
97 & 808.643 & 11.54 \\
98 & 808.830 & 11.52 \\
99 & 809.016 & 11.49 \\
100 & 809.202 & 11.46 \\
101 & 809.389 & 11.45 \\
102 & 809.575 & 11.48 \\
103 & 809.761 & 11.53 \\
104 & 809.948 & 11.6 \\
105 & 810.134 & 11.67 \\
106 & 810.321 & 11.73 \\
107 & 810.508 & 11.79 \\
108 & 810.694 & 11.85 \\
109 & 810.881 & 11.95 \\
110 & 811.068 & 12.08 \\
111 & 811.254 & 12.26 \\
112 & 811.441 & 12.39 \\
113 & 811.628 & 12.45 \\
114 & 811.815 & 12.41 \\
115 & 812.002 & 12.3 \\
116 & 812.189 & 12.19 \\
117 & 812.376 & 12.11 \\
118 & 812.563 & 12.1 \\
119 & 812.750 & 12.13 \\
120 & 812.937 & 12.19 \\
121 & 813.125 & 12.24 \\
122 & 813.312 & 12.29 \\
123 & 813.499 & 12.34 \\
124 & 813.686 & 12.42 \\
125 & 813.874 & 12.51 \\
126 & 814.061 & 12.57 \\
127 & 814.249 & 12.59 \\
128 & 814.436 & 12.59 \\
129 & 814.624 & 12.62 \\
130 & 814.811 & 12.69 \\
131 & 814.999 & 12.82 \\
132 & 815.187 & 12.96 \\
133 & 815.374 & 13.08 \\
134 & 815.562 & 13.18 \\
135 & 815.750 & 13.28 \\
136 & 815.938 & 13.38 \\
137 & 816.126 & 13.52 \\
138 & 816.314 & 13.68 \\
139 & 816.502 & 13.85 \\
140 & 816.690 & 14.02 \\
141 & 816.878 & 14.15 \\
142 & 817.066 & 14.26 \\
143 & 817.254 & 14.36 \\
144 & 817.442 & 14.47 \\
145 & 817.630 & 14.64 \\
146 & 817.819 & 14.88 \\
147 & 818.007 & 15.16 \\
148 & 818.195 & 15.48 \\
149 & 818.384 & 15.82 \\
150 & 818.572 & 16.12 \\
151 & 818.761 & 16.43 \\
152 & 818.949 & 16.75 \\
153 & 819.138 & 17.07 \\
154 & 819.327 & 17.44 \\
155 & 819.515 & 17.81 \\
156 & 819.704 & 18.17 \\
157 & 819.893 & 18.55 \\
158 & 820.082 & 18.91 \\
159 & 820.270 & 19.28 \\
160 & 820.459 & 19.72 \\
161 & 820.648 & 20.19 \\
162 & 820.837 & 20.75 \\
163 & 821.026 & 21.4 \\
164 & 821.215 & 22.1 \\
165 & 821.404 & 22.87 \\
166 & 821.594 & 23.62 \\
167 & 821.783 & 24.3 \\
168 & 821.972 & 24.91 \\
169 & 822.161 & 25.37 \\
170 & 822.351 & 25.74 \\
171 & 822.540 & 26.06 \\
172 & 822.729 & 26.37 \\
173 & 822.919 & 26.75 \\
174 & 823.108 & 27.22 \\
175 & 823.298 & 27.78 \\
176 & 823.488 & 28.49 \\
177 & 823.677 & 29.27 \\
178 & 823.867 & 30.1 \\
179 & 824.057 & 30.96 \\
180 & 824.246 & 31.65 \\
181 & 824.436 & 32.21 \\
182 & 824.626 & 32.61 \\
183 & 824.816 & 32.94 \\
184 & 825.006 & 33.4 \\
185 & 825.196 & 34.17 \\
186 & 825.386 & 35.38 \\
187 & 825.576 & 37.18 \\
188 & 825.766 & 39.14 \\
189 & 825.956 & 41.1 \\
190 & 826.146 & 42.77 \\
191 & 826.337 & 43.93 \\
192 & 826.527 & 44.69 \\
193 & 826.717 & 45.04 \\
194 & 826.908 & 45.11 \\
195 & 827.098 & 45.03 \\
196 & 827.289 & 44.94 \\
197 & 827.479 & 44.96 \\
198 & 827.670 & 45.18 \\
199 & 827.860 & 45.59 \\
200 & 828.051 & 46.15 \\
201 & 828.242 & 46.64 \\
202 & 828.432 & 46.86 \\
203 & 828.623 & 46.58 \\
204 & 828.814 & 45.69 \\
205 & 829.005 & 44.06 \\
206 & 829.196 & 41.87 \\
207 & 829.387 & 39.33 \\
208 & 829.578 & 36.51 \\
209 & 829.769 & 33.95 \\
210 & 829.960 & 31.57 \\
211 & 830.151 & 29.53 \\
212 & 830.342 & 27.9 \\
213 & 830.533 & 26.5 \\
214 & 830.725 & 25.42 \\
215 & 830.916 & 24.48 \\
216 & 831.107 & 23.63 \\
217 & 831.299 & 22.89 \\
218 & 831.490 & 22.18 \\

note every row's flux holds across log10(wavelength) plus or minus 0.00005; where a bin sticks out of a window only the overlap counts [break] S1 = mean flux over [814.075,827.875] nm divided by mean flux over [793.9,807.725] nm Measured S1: 2.1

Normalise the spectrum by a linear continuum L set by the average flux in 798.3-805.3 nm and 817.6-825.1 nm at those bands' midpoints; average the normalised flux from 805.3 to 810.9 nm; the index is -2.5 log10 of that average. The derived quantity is 0.29 mag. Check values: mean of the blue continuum 11.4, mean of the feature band 11.6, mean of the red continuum 23.1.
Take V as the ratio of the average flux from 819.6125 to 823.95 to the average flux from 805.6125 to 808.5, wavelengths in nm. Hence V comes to 2.1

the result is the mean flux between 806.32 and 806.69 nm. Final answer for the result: 11.5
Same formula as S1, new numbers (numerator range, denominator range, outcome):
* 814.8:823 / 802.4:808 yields 1.55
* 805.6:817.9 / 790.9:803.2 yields 1.09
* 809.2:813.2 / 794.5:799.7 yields 1.07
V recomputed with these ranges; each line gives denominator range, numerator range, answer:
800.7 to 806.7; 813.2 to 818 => 1.16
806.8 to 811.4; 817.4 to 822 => 1.60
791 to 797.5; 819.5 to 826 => 2.40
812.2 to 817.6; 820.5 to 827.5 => 2.45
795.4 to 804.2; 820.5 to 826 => 2.51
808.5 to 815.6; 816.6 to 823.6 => 1.64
